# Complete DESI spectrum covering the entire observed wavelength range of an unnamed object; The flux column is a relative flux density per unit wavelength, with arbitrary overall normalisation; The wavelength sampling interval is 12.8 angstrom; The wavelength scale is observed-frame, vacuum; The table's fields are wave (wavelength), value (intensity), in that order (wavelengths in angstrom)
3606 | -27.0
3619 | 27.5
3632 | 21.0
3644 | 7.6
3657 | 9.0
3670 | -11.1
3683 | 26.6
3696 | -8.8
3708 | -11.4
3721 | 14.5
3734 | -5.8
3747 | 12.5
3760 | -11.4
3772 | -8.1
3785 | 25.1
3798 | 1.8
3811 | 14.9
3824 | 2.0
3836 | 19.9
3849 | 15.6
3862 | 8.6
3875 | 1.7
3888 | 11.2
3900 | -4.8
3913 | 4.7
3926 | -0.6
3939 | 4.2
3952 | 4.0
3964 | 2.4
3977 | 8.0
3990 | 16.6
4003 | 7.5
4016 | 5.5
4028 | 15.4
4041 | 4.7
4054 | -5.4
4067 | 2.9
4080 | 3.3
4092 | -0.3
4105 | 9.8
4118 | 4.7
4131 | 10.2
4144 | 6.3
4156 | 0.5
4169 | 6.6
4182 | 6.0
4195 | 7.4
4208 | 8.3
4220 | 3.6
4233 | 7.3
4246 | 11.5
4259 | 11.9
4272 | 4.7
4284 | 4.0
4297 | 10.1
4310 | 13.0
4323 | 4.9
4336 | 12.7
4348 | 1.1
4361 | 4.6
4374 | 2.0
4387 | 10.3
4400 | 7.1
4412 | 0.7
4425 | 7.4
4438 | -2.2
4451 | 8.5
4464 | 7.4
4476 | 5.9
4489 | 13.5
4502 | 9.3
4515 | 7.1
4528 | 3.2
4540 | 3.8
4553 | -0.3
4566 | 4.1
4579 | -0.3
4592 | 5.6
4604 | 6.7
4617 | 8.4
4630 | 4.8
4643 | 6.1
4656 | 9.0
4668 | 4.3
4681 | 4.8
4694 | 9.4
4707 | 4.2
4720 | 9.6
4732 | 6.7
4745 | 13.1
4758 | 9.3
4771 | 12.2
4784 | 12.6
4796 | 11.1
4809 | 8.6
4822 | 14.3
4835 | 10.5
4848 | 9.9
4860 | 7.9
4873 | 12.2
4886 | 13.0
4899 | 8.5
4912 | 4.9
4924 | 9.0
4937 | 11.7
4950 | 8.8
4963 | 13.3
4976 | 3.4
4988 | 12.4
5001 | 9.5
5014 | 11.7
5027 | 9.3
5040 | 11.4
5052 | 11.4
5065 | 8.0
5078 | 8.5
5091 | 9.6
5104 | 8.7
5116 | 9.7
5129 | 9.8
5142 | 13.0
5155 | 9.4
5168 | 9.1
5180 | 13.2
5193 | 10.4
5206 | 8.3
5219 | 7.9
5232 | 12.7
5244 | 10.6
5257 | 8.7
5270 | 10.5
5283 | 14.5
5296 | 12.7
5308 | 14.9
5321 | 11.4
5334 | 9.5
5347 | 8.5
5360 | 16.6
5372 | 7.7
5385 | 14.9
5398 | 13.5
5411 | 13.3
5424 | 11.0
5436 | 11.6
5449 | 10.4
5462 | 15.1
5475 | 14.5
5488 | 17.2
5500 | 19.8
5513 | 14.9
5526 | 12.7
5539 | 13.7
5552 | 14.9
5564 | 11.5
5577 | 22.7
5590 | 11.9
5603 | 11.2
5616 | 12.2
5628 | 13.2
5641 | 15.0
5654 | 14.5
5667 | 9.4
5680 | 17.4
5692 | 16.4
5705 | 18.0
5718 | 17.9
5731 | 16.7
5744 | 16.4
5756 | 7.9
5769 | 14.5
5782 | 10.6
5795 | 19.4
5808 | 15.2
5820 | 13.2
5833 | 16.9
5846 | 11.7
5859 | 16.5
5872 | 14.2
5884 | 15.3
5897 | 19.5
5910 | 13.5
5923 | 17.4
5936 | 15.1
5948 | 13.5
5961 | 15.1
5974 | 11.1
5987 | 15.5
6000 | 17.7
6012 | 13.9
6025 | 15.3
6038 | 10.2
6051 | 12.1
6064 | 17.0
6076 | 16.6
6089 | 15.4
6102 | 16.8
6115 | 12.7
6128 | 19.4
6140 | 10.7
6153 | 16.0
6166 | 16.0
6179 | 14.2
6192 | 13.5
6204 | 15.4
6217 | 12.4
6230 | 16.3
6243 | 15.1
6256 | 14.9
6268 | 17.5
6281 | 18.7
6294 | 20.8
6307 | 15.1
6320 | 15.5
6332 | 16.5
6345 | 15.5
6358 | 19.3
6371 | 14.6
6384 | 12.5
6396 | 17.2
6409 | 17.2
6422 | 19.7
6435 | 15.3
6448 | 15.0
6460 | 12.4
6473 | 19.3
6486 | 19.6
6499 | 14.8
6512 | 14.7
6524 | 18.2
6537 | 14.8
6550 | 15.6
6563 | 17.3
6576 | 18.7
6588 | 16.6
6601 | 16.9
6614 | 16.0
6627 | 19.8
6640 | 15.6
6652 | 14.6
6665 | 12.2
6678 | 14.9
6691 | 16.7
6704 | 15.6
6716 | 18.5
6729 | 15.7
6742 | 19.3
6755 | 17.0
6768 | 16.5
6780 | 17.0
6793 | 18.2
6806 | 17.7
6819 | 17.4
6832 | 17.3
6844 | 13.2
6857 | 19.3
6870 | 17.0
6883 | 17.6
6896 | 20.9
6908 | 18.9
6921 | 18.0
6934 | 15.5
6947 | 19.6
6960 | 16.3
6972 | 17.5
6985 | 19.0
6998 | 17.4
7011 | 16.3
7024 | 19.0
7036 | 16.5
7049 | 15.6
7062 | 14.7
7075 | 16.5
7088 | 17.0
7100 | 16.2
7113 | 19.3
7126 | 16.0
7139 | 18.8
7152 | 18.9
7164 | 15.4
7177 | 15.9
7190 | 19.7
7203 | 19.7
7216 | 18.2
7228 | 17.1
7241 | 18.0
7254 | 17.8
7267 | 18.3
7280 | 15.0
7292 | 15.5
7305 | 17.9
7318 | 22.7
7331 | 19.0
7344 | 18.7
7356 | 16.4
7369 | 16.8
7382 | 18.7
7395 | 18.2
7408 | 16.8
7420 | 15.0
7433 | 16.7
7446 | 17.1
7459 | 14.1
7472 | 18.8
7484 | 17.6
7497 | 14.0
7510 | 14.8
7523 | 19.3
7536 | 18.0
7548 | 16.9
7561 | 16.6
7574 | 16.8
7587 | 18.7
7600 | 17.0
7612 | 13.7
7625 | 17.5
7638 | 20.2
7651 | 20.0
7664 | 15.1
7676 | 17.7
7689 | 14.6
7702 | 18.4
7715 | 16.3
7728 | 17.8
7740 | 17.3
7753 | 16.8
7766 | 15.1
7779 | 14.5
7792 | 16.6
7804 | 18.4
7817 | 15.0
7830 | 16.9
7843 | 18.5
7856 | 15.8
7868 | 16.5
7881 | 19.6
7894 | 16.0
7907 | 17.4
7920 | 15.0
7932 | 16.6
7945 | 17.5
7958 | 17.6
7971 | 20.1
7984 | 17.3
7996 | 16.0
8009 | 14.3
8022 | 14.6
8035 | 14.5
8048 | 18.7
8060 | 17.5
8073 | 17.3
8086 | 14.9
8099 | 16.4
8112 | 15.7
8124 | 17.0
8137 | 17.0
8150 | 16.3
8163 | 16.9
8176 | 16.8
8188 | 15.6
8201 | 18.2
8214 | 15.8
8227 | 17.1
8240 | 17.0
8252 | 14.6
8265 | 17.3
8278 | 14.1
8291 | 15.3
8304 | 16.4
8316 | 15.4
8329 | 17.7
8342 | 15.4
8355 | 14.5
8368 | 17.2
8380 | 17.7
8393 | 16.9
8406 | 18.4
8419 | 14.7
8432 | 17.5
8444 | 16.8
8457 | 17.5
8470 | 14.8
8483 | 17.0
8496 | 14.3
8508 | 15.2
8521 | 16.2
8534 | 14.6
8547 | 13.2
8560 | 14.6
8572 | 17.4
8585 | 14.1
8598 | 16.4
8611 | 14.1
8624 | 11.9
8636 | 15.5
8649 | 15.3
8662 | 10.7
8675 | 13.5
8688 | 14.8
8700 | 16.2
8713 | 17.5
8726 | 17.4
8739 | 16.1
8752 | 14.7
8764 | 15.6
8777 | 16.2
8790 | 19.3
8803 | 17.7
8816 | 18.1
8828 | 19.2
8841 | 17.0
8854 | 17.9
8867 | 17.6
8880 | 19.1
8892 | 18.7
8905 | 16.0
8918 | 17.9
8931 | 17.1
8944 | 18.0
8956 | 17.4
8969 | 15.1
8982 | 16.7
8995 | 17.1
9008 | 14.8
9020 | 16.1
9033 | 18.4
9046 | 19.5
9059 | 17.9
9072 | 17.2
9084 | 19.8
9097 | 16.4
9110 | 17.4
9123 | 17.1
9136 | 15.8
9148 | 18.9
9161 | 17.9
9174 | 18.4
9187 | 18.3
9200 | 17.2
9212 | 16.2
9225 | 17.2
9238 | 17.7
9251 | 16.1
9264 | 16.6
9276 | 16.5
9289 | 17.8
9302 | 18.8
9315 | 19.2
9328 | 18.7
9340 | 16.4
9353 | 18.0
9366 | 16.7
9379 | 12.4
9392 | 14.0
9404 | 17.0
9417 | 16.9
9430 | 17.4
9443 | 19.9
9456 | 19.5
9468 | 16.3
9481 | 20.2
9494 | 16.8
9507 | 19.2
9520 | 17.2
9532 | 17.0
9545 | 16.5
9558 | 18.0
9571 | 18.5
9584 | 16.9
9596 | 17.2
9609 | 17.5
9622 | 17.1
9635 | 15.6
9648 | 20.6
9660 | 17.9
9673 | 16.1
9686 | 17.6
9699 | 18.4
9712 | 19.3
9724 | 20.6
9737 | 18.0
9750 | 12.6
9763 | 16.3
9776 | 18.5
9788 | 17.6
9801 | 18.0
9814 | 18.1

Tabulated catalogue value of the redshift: 0.197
